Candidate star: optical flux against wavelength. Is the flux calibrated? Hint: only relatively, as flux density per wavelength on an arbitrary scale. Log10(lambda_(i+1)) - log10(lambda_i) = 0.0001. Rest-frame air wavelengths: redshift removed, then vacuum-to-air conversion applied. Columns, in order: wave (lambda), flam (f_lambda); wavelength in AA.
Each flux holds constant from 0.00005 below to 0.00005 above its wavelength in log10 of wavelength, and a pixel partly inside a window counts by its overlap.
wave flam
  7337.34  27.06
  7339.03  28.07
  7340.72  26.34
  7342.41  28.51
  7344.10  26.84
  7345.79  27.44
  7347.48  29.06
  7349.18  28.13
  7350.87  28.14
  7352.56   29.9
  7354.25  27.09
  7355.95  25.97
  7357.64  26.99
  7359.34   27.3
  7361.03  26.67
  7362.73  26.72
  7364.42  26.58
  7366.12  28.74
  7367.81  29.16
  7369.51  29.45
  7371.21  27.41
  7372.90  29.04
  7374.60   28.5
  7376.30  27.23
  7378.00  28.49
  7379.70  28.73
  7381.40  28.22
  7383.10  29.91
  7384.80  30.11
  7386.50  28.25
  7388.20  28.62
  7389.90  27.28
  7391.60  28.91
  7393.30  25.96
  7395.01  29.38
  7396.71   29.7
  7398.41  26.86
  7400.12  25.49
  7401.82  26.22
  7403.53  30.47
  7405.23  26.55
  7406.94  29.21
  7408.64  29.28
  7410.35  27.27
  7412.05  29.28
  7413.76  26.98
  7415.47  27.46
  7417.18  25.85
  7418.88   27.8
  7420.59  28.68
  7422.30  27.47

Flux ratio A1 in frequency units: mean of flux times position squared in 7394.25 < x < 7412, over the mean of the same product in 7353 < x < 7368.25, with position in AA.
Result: 1.04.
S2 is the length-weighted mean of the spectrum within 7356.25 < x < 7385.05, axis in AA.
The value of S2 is 28.1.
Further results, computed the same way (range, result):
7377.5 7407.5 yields 28.2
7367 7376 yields 28.6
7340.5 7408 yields 28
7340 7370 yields 27.7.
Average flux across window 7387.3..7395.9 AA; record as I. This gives 28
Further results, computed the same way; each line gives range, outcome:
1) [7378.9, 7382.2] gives 28.5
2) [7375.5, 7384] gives 28.5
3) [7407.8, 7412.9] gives 28.6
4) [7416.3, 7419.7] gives 26.9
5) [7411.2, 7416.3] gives 27.9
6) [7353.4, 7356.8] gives 26.5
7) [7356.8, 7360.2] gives 27.1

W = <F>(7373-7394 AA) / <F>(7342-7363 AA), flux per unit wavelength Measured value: 1.03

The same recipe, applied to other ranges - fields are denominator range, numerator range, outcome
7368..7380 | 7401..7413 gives 1.00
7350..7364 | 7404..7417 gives 1.02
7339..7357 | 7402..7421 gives 1.01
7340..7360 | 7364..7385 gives 1.03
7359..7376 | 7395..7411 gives 1.00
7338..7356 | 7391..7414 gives 1.01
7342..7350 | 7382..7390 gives 1.04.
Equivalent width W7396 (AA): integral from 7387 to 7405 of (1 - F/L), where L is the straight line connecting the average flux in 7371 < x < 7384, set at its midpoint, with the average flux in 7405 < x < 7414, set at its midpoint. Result 0.3 AA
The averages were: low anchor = 28.5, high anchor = 28.3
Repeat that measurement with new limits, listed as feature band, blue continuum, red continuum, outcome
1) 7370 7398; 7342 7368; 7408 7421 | -0.8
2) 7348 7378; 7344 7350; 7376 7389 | 0.5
